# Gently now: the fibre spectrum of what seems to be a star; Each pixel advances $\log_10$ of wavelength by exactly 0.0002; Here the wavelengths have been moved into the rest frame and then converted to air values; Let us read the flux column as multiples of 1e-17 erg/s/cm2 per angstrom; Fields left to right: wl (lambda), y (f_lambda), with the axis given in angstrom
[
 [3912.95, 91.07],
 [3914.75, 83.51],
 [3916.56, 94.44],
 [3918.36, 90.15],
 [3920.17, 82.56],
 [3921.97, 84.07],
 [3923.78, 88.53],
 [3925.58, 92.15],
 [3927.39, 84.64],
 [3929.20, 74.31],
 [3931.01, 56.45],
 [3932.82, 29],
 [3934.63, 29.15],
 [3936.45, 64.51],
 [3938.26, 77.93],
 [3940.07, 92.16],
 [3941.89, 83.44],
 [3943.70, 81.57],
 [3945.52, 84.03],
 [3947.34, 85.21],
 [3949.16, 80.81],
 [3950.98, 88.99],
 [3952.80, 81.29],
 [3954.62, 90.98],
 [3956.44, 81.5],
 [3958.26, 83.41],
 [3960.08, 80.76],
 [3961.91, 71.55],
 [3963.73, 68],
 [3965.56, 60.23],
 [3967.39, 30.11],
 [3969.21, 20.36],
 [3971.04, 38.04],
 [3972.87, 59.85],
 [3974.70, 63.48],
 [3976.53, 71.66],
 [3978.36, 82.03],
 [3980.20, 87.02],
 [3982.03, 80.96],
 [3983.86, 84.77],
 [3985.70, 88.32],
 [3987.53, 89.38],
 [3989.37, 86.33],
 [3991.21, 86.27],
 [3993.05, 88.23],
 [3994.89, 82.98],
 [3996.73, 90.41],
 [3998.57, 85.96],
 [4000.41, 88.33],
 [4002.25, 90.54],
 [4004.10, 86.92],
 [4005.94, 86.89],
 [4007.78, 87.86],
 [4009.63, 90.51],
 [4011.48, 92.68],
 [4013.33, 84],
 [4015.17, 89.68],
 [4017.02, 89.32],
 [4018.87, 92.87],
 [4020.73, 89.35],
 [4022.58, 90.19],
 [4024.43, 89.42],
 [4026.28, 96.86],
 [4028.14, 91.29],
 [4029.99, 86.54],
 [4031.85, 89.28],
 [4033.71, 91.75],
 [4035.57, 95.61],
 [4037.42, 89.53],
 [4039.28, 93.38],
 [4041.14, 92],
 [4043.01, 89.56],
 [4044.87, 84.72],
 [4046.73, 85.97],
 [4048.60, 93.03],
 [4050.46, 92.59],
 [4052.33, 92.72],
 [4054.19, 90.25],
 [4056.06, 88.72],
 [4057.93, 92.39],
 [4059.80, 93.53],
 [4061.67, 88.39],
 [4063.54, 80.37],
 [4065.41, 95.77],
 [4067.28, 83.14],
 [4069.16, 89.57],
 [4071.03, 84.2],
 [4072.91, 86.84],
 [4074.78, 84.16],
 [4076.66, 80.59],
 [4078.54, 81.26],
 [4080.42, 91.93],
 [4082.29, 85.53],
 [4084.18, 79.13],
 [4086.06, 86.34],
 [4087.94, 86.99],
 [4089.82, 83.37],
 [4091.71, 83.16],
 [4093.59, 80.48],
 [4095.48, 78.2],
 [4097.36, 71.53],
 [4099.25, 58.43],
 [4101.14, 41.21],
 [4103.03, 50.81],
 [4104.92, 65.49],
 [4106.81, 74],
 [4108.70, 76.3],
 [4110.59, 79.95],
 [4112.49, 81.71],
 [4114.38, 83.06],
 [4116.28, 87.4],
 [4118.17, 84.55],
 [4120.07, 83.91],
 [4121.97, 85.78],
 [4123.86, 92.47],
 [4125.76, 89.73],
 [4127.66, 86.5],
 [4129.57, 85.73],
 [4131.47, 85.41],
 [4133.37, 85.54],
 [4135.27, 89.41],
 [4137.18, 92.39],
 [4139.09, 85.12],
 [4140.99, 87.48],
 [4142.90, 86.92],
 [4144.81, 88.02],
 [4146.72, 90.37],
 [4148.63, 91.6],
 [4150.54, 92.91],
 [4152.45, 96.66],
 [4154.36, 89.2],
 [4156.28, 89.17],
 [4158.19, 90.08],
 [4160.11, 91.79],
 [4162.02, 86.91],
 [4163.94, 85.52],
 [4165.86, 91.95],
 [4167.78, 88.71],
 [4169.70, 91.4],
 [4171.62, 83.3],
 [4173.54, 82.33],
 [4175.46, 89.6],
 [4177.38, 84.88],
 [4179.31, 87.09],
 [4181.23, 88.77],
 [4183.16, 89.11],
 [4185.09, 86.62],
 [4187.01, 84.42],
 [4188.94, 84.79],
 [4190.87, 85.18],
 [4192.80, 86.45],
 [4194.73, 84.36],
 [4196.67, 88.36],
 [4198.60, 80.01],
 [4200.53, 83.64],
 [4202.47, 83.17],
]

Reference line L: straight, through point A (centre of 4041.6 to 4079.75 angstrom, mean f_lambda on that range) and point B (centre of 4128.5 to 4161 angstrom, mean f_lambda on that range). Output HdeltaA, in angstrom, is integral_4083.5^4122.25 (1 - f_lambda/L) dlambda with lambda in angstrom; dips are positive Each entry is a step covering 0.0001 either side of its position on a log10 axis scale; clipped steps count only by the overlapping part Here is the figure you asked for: 5.5 angstrom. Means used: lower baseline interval 87.9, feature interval 76.1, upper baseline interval 89.2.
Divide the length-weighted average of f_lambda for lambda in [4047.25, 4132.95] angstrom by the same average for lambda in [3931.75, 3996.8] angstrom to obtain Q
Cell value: 1.13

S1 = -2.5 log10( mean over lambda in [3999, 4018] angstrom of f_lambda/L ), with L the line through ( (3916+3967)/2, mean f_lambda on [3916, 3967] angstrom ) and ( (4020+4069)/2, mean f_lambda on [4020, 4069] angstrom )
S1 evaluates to -0.04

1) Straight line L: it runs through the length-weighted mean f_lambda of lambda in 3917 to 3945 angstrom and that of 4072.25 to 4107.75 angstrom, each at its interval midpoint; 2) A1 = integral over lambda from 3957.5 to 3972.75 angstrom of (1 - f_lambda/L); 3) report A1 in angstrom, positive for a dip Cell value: 3.8 angstrom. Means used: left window 74.5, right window 76.2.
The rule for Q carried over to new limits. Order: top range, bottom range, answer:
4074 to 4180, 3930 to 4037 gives 1.06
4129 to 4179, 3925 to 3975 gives 1.28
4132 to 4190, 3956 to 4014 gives 1.15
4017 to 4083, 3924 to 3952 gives 1.21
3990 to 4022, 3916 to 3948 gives 1.16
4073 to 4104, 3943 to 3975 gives 1.10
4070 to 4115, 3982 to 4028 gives 0.87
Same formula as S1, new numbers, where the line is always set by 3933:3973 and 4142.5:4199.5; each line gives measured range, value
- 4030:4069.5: -0.163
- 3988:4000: -0.193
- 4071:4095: -0.049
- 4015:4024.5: -0.202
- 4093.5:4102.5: 0.266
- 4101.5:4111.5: 0.214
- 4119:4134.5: -0.036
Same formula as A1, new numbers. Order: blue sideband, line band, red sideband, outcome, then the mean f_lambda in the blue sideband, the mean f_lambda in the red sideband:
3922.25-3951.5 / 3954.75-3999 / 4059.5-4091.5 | 2.43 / 74.6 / 85.7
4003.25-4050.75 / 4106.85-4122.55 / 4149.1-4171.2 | 1.38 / 90.1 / 90.2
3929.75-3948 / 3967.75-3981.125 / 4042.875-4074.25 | 2.77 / 68.2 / 88.9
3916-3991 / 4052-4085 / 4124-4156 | -1.48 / 74.3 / 89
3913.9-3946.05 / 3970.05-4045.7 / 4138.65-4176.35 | -4.76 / 76.1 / 89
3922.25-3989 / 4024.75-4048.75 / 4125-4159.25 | -3.28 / 72.6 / 89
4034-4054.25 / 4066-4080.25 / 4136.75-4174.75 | 0.87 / 90.9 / 89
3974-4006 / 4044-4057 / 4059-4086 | -0.63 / 84.6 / 86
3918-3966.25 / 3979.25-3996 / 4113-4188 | -1.50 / 76.5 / 88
